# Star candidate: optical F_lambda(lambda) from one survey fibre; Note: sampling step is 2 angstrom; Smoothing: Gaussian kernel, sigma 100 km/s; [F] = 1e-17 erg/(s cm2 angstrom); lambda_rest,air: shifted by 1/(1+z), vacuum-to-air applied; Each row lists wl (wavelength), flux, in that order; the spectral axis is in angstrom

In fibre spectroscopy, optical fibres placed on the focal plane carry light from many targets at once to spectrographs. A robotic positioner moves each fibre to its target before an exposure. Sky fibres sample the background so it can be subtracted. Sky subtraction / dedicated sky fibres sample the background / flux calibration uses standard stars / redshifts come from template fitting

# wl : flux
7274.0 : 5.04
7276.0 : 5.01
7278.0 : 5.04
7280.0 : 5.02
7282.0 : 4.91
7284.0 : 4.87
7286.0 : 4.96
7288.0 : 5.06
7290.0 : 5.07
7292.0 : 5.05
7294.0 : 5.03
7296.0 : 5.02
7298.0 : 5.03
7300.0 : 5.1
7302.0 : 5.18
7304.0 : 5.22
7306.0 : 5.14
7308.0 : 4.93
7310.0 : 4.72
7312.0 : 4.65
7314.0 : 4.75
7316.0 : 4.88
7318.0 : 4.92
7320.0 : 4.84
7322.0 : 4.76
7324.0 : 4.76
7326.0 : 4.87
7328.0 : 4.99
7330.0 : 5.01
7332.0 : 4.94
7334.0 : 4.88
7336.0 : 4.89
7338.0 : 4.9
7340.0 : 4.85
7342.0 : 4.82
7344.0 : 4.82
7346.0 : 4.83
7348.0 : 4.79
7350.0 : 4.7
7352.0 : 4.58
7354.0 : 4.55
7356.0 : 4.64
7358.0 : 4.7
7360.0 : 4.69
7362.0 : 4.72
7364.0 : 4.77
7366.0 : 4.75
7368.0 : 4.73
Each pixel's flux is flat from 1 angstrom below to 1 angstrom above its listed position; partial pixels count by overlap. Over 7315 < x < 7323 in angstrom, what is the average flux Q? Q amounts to 4.85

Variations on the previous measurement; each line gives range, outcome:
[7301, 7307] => 5.18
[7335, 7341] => 4.88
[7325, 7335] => 4.94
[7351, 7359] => 4.62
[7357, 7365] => 4.72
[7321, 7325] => 4.76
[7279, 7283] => 4.96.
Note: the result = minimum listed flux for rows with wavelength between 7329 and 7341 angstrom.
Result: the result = 4.85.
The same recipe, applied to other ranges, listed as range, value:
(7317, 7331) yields 4.76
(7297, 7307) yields 5.03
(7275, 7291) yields 4.87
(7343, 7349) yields 4.79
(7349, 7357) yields 4.55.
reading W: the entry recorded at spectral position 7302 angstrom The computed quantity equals 5.18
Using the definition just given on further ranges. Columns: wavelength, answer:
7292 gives 5.05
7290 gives 5.07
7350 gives 4.7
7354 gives 4.55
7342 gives 4.82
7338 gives 4.9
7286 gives 4.96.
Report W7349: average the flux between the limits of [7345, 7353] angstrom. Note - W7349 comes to 4.73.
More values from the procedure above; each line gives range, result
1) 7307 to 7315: 4.76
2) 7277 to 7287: 4.96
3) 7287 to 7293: 5.06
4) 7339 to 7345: 4.83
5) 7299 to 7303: 5.14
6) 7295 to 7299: 5.03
